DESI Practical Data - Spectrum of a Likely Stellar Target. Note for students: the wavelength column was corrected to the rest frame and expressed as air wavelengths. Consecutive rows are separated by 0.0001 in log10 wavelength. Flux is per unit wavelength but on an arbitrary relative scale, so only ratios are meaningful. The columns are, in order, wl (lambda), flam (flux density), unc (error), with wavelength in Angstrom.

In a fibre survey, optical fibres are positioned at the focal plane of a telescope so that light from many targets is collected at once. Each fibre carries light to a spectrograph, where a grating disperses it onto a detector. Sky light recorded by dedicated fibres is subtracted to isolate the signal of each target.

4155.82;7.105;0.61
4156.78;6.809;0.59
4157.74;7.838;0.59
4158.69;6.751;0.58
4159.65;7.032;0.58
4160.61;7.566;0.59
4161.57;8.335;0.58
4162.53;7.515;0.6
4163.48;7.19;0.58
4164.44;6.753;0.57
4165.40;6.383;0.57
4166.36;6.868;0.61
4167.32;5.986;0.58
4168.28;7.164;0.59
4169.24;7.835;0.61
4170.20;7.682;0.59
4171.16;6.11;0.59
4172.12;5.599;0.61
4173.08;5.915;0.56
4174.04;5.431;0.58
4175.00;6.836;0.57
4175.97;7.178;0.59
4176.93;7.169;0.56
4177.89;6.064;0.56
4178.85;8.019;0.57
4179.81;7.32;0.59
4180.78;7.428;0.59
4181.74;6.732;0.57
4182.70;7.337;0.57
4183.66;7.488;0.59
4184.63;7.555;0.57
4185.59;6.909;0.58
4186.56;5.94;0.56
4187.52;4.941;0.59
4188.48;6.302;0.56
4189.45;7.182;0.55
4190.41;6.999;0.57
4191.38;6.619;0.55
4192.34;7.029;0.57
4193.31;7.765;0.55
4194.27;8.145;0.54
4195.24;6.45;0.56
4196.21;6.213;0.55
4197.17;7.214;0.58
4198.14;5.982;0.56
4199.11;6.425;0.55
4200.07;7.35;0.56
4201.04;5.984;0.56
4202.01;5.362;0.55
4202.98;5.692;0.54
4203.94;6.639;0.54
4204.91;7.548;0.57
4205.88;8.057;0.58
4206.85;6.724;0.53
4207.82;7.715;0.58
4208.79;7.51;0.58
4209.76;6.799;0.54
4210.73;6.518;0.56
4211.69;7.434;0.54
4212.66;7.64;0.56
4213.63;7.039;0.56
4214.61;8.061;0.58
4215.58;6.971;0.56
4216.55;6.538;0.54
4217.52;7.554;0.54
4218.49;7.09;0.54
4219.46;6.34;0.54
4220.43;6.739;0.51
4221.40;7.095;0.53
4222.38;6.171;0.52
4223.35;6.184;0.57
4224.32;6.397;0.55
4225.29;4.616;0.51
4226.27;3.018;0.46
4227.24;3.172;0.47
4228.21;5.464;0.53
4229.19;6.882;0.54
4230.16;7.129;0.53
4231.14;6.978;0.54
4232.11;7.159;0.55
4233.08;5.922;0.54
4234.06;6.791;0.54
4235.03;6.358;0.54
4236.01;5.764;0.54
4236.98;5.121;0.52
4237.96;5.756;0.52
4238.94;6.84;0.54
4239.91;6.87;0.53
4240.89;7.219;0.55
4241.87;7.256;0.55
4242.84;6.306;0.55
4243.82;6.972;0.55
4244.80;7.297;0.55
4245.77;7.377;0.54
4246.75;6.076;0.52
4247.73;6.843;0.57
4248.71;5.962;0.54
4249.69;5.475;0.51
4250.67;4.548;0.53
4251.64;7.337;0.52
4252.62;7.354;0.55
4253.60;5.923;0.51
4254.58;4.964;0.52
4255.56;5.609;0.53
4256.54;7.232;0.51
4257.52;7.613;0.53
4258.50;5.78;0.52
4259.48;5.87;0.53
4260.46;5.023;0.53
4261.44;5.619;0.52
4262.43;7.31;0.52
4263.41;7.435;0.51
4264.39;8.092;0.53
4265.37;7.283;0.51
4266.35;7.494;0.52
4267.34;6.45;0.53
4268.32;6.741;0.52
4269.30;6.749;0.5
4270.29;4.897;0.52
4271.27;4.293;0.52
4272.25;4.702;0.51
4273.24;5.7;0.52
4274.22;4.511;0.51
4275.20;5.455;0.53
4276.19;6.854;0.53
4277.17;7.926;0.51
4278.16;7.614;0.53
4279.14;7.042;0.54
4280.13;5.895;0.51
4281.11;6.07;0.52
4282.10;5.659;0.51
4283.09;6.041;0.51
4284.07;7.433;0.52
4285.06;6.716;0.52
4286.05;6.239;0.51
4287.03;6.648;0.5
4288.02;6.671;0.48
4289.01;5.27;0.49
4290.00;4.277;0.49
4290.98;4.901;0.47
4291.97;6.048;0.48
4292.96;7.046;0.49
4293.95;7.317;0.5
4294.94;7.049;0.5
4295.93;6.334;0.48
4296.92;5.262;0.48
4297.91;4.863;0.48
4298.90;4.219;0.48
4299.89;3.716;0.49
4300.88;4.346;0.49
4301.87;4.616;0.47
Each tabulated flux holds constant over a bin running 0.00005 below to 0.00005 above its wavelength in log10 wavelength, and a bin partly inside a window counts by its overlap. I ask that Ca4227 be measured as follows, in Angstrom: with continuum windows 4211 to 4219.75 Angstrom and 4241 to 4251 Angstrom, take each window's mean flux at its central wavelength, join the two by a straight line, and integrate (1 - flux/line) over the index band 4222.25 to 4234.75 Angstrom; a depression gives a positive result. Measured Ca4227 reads 1.9 Angstrom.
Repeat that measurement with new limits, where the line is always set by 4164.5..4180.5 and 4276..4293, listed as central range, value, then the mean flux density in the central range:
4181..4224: -1.59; 6.87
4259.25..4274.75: 0.61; 6.14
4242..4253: -0.10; 6.52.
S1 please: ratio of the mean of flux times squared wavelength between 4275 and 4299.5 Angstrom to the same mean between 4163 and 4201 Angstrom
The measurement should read 1.0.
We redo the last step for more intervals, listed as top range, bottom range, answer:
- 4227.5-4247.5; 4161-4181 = 0.98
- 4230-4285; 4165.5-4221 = 0.96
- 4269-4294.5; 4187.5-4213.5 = 0.92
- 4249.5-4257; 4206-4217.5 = 0.86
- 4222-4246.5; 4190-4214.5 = 0.91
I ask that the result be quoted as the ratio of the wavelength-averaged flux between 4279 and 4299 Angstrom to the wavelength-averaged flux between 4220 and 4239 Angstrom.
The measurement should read 1.02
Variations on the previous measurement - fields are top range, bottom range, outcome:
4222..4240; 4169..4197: 0.86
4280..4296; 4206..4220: 0.87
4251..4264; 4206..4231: 0.98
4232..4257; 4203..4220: 0.89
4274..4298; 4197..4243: 0.96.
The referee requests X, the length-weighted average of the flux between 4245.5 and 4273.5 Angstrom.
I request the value 6.26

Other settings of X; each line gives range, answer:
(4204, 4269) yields 6.55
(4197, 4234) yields 6.55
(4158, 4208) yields 6.85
